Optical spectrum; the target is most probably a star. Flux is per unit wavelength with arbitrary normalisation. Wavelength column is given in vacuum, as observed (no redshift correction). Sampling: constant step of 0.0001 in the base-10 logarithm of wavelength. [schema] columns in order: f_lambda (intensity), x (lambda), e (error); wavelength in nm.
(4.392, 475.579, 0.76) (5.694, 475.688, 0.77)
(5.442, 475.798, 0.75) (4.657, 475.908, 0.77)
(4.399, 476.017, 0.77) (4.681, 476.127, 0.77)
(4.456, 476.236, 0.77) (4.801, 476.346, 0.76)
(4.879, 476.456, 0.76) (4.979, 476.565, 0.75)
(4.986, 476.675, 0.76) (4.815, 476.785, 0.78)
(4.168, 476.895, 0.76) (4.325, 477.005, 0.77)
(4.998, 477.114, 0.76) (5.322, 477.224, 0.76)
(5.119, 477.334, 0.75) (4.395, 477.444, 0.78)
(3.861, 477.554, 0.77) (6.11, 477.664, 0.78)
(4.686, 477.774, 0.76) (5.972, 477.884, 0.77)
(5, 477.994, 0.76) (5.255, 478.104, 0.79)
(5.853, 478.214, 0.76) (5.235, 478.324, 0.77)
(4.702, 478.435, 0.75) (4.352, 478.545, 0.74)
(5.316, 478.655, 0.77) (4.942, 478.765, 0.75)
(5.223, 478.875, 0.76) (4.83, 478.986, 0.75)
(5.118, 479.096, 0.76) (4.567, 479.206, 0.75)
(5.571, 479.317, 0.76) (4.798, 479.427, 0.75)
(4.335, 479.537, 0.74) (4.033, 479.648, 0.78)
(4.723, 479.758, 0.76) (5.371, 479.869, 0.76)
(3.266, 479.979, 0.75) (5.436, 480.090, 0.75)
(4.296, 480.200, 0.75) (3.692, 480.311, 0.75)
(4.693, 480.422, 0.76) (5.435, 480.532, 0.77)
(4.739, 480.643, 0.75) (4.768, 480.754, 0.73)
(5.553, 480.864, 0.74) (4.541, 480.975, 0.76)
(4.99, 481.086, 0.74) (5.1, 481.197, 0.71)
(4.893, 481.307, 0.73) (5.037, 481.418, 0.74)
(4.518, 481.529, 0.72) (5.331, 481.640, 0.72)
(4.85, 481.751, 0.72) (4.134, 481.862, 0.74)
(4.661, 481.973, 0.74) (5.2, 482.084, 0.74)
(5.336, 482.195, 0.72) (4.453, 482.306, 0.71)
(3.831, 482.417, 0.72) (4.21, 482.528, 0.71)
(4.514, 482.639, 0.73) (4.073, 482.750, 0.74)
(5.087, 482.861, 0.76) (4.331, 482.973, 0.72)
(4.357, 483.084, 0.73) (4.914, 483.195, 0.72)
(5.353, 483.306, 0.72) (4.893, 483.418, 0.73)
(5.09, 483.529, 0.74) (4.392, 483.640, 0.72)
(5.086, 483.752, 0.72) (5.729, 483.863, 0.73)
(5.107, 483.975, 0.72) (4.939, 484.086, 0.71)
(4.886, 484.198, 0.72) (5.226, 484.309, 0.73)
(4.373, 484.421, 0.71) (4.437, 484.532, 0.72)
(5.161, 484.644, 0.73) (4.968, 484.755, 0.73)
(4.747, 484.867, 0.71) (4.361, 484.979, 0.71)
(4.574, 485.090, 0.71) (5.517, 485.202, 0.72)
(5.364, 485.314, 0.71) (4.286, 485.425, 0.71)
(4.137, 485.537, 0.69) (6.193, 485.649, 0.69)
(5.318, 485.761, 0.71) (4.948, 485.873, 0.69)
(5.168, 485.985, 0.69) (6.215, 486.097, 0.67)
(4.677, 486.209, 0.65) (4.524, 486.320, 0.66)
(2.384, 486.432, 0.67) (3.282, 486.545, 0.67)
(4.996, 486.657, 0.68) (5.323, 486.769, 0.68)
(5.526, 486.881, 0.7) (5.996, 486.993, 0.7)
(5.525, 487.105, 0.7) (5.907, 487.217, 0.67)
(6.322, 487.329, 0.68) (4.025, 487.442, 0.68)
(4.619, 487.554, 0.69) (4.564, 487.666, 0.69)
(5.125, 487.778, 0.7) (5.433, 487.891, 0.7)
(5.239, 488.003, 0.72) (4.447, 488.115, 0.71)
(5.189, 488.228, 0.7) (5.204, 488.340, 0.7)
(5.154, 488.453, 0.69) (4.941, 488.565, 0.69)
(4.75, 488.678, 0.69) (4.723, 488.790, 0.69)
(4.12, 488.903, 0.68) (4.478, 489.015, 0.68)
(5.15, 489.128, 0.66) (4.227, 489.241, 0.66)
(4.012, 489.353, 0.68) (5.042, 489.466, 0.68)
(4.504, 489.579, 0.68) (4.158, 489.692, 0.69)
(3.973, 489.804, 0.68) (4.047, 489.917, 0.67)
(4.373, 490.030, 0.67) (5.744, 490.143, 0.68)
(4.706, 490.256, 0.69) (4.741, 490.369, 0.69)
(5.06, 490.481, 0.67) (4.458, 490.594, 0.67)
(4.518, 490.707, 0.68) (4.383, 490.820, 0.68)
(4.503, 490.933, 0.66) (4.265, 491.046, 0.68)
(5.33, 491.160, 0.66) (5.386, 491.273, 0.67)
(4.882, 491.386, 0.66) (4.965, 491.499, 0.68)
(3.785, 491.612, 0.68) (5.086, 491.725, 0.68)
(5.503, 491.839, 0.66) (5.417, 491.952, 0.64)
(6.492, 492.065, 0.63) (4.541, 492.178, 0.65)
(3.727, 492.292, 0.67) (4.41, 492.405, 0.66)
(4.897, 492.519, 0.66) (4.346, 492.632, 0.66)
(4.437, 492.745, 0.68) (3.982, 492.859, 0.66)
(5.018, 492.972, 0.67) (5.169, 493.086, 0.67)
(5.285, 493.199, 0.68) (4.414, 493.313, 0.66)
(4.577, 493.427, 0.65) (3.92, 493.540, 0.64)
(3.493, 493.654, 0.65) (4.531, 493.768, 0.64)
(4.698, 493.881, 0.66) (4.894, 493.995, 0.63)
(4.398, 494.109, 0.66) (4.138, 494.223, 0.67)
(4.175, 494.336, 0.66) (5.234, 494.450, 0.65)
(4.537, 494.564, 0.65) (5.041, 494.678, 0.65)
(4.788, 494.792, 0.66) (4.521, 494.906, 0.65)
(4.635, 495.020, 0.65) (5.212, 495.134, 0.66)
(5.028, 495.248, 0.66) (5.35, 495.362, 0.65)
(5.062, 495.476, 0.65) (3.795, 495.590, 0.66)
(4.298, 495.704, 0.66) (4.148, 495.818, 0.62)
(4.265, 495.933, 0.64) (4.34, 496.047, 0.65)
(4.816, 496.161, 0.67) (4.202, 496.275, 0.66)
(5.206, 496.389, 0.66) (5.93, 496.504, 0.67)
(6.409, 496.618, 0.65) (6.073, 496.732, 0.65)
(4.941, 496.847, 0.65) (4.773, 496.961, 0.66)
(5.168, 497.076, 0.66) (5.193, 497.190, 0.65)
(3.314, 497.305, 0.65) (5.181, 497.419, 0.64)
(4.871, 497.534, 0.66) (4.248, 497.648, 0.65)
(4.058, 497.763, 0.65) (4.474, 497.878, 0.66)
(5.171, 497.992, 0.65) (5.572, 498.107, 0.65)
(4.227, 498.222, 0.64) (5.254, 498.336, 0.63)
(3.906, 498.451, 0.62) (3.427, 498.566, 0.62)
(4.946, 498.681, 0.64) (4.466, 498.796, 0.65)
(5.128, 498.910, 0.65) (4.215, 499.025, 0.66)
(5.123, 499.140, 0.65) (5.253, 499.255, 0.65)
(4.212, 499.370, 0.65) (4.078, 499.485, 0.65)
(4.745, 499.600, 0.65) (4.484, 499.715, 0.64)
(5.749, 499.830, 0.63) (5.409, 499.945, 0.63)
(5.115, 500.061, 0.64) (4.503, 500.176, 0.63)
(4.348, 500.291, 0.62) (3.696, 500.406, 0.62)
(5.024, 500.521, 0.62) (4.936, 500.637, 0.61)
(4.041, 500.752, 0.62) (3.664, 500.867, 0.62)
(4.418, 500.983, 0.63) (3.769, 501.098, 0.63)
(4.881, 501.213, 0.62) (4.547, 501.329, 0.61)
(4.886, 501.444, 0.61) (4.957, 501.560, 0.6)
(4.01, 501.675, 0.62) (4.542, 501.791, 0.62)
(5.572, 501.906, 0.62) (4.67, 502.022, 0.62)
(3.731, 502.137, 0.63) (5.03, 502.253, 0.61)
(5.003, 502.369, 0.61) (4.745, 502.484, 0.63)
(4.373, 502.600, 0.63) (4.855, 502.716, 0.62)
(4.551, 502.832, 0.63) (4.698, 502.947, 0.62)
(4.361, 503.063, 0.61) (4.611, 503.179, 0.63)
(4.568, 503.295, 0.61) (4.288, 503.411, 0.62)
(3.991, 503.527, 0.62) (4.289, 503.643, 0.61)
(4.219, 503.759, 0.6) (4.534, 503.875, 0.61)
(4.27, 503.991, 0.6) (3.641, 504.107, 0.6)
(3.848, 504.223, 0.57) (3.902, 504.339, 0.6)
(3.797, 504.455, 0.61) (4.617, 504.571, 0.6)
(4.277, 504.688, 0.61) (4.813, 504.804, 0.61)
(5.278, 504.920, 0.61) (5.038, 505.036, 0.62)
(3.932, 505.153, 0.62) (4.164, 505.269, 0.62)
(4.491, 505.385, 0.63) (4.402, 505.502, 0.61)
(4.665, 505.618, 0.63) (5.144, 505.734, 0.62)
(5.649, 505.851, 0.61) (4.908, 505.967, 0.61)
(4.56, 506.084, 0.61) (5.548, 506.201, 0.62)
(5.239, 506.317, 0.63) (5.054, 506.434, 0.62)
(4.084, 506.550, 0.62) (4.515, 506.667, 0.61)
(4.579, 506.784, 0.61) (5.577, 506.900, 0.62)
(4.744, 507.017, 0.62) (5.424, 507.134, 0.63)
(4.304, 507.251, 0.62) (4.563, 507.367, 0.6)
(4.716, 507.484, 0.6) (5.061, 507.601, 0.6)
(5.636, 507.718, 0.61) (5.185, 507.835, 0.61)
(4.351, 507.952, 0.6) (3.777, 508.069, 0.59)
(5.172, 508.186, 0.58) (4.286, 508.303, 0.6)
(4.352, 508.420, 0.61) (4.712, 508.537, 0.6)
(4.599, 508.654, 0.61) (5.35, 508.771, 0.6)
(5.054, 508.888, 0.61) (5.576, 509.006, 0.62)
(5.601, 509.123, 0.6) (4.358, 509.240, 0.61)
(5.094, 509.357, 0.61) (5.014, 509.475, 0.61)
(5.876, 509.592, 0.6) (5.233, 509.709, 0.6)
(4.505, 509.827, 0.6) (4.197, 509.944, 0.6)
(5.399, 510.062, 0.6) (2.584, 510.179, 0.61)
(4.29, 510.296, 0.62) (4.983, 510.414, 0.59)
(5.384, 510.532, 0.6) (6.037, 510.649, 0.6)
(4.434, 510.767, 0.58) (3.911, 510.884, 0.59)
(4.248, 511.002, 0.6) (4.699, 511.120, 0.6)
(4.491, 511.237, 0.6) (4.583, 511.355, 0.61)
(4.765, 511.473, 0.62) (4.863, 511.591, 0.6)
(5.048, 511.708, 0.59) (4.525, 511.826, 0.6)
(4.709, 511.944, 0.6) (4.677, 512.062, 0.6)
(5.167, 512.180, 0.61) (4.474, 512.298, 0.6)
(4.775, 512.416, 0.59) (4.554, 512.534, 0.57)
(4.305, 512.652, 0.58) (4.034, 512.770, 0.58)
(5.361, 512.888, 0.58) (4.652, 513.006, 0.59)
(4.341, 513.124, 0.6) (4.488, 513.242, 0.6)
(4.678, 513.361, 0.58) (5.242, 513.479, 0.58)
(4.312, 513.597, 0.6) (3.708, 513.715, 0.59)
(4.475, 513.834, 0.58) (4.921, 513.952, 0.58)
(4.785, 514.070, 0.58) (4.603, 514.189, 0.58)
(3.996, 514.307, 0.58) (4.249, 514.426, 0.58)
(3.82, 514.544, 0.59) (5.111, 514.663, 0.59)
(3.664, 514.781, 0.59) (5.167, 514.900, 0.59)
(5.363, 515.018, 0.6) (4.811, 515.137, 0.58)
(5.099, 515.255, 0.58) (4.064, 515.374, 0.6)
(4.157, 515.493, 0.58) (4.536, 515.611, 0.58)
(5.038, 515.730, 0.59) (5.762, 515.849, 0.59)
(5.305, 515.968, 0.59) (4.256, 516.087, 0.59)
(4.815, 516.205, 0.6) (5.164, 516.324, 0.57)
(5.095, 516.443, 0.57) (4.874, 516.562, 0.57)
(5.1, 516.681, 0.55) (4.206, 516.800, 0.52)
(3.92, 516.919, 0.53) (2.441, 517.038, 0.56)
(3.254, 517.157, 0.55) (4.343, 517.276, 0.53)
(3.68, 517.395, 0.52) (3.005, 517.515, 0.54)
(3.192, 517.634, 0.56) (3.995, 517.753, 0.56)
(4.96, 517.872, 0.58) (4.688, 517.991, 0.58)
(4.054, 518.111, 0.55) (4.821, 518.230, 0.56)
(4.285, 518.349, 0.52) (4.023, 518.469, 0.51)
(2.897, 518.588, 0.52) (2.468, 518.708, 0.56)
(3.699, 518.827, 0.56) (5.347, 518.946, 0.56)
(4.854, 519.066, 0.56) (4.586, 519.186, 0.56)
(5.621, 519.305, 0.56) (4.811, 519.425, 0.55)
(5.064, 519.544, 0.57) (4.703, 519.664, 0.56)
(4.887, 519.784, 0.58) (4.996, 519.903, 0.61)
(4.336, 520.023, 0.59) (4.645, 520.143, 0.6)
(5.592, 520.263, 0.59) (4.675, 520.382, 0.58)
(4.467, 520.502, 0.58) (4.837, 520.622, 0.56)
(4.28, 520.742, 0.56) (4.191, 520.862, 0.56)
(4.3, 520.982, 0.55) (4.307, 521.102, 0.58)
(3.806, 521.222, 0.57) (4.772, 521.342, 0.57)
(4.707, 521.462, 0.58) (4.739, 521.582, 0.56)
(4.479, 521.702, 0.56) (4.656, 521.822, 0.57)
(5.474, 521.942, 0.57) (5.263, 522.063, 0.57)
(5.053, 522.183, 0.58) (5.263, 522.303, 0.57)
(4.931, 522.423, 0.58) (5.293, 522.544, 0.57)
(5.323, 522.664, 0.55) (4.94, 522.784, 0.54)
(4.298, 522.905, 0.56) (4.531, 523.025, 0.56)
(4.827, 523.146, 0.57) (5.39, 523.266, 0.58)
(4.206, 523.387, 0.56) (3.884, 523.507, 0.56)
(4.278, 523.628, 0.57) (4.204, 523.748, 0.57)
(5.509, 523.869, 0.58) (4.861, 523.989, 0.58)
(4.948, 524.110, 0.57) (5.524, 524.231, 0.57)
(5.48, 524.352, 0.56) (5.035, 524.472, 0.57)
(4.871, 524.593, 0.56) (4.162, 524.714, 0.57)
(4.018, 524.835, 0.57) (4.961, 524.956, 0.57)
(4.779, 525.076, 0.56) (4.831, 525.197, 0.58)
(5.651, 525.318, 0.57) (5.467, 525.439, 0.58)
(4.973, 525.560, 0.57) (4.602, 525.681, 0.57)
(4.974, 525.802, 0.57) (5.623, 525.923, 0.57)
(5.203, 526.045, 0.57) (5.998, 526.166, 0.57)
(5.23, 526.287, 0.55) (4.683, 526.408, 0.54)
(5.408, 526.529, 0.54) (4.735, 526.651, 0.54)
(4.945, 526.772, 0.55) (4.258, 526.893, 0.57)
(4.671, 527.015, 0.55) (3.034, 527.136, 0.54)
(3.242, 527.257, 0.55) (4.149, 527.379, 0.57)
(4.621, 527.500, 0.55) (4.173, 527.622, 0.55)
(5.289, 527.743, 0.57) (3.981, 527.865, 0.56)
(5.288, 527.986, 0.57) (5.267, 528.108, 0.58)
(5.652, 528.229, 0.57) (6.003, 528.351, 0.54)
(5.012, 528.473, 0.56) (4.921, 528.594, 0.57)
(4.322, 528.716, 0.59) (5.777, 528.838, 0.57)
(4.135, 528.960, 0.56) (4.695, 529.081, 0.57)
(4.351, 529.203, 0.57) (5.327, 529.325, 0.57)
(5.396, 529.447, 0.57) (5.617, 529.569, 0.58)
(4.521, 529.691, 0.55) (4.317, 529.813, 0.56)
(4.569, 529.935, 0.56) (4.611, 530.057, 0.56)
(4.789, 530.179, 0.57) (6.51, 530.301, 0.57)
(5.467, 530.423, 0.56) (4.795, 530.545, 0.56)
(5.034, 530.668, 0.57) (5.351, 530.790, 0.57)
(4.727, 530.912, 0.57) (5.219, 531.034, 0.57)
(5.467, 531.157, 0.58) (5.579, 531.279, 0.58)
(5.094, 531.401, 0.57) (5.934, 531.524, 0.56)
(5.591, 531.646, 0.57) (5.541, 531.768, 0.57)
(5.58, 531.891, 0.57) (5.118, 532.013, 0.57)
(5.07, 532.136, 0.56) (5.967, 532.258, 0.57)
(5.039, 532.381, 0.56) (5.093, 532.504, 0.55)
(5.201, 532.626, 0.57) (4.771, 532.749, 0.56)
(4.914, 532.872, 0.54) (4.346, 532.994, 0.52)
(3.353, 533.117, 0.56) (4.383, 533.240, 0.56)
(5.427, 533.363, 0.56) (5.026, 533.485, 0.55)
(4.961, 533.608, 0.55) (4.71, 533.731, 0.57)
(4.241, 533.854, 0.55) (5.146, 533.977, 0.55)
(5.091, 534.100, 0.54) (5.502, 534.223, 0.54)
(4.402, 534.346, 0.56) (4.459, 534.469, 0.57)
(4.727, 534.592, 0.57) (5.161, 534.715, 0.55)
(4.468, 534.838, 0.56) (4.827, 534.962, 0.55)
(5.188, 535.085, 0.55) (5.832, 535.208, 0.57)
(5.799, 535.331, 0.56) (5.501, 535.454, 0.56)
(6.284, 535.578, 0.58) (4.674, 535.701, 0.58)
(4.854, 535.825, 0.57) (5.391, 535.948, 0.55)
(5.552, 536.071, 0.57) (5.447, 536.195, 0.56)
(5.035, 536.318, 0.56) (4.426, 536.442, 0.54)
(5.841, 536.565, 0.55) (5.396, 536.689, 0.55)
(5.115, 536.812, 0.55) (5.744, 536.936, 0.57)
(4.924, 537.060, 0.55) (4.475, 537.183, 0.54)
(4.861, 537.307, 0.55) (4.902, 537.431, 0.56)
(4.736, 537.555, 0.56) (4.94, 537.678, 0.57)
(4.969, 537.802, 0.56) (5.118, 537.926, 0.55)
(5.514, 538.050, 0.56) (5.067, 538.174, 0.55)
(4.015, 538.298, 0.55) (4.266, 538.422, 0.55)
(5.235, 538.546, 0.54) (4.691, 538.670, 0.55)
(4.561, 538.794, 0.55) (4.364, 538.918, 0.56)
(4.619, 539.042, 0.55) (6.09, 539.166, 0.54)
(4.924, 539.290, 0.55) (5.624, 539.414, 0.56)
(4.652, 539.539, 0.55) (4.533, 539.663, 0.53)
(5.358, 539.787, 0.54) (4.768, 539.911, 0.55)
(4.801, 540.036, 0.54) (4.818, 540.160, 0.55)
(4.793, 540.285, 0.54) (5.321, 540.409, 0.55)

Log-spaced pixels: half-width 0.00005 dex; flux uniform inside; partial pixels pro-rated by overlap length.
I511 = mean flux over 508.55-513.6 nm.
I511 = 4.76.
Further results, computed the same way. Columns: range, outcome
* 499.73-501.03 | 4.62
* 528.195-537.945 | 5.08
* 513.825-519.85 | 4.43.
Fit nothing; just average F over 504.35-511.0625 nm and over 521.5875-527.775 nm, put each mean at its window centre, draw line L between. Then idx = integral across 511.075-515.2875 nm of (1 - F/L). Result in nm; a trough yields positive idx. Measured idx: 0.146 nm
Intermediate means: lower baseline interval 4.77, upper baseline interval 4.82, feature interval 4.62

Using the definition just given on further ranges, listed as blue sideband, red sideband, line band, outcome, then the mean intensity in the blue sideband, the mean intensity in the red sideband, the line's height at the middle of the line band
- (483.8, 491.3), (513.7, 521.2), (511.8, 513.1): -0.04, 4.84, 4.45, 4.52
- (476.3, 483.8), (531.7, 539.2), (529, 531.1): -0.01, 4.82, 5.01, 4.99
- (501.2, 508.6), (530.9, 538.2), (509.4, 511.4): 0.01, 4.63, 5.1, 4.71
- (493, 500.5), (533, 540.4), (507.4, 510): -0.06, 4.71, 4.97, 4.79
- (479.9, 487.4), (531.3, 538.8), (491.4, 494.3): 0.14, 4.85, 5.05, 4.89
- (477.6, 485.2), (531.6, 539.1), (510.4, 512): 0.06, 4.85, 5.01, 4.94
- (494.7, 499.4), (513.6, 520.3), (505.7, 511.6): -0.32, 4.77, 4.45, 4.58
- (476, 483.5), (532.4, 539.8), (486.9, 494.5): 0.12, 4.81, 4.98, 4.84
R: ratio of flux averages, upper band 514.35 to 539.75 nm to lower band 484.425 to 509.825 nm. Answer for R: 1.02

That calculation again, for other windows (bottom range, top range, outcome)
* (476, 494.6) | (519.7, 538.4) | 1.03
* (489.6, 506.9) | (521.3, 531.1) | 1.05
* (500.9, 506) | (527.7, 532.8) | 1.14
